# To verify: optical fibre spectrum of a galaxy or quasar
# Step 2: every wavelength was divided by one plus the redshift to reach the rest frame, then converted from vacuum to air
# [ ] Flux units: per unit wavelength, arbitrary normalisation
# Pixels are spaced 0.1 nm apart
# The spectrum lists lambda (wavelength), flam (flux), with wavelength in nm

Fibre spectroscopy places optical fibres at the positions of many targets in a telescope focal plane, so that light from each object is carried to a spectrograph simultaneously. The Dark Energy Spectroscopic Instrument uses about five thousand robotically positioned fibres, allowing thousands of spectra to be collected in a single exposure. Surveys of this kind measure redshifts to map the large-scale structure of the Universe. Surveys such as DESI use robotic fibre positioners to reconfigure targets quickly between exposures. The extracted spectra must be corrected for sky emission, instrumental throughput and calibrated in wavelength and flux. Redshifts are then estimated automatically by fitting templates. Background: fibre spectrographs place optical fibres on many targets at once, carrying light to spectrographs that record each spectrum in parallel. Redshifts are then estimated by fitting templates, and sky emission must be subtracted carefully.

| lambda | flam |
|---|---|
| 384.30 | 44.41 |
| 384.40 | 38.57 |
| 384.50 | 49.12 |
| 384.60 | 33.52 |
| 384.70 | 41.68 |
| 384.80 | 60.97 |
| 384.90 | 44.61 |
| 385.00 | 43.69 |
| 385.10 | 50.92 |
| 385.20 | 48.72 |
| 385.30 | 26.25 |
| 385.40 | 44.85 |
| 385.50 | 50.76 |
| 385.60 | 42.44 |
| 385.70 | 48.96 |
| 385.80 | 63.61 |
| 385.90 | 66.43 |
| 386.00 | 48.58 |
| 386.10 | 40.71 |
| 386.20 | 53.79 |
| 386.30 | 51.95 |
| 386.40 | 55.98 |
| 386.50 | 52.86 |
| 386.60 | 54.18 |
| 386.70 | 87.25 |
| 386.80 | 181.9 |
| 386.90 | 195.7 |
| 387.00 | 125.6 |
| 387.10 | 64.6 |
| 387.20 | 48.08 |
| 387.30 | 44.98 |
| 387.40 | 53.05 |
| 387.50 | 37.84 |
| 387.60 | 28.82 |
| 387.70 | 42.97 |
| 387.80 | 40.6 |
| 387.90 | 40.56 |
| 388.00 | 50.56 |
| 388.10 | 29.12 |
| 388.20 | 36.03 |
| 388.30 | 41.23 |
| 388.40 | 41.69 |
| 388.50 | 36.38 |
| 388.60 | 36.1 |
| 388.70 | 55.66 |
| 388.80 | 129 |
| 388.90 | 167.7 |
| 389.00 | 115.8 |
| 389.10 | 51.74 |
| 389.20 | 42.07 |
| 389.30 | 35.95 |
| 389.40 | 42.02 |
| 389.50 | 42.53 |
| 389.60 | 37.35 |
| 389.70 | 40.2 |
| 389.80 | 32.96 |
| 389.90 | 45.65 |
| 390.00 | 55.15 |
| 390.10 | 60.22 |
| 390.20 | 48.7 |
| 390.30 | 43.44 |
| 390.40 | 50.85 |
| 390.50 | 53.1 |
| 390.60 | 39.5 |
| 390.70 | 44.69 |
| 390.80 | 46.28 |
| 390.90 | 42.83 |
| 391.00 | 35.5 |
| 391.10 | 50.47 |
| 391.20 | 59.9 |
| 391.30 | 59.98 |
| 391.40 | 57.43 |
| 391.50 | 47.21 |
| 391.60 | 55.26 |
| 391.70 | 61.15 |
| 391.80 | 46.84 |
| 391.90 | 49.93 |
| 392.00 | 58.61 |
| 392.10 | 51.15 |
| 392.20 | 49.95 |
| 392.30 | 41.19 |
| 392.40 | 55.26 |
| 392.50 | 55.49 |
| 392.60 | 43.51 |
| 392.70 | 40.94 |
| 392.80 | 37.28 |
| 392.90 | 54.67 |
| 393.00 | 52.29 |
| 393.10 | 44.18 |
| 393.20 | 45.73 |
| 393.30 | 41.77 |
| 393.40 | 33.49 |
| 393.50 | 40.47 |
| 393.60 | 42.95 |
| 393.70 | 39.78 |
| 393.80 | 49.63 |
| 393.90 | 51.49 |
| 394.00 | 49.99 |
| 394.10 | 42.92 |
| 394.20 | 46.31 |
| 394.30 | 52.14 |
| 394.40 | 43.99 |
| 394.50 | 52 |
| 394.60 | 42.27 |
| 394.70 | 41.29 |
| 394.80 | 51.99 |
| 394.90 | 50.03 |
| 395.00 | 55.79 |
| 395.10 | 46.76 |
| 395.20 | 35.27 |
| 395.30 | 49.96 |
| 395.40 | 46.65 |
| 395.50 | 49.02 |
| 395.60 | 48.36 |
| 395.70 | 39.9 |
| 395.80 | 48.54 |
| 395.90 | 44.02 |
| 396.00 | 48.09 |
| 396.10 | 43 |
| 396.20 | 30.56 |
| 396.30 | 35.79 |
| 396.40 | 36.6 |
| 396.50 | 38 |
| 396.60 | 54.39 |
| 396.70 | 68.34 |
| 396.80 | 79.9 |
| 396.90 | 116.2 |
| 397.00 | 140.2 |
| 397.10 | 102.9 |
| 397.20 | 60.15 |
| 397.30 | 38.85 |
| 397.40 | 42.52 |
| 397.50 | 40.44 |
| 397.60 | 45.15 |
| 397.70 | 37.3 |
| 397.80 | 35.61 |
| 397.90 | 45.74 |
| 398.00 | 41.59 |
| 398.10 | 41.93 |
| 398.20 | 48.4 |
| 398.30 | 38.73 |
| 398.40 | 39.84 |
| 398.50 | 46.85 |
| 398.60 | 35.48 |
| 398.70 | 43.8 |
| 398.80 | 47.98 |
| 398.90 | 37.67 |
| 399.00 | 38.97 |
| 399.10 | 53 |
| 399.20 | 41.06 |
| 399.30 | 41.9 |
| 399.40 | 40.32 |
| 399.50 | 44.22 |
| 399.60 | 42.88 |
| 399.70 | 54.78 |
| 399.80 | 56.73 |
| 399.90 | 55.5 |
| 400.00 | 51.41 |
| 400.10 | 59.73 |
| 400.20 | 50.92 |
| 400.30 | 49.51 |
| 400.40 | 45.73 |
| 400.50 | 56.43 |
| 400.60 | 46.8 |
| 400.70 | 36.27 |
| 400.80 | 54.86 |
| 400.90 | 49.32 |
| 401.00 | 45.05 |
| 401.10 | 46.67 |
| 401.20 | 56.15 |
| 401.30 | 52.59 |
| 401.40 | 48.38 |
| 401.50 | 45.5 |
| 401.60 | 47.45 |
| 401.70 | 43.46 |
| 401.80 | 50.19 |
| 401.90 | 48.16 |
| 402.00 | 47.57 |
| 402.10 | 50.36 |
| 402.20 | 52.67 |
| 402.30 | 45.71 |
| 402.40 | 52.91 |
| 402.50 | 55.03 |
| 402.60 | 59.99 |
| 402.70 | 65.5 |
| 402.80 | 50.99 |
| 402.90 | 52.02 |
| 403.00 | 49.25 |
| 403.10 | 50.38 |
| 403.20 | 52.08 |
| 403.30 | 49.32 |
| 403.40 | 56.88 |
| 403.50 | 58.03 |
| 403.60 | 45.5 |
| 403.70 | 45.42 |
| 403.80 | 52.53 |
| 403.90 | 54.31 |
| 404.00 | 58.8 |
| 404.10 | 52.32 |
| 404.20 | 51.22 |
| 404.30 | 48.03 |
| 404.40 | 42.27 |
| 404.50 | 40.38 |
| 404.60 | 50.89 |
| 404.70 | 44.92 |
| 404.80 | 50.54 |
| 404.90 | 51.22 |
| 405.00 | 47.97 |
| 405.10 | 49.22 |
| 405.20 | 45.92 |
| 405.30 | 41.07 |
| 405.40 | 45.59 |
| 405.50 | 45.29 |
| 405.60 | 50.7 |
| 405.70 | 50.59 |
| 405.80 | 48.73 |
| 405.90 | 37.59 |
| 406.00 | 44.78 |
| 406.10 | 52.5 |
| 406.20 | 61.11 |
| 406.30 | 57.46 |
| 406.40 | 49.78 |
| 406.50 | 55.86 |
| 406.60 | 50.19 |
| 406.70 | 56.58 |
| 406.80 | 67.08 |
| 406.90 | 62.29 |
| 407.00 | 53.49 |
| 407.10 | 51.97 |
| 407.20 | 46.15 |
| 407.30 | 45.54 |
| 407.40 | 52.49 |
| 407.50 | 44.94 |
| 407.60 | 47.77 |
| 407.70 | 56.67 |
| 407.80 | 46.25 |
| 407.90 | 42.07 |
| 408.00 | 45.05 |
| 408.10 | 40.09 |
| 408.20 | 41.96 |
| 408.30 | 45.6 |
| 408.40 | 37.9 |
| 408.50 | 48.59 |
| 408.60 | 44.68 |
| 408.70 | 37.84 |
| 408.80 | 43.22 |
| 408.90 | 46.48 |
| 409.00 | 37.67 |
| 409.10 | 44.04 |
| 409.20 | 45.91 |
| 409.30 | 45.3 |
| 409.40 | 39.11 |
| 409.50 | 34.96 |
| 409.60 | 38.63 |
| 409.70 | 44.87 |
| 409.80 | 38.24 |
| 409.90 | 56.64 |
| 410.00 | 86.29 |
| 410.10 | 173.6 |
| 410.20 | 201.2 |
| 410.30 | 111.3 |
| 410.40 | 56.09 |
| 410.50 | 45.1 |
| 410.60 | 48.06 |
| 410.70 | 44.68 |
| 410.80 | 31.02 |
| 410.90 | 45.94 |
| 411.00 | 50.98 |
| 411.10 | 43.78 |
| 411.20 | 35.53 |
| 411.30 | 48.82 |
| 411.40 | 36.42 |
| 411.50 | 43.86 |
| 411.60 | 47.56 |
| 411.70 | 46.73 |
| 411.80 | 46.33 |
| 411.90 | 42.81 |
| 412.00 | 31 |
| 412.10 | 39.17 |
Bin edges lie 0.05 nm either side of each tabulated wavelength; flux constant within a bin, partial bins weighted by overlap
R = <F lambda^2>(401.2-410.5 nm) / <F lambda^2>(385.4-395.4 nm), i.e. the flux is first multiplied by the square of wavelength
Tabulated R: 1.07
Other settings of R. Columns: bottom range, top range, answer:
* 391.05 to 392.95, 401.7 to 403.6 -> 1.07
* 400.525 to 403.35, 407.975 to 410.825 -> 1.19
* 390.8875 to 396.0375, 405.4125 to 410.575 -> 1.24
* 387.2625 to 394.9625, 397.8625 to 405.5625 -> 1.03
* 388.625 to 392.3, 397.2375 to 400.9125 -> 0.86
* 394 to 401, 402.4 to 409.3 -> 1.04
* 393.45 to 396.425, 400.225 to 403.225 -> 1.15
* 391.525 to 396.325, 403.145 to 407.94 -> 1.14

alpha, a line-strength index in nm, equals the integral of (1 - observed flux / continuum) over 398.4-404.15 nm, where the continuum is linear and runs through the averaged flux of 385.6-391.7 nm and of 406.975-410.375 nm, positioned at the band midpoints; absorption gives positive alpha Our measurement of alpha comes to 0.76 nm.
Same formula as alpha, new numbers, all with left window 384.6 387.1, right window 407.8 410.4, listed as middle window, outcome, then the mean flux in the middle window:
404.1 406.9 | 0.459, 49.8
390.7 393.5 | 0.656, 48.6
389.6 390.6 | 0.268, 46.9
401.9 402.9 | 0.122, 53.1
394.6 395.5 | 0.224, 47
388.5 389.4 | -0.146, 74.8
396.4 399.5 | 0.474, 52.4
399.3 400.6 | 0.234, 50.2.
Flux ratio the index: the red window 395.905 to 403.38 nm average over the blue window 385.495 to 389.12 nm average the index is 0.77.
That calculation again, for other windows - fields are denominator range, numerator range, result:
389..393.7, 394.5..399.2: 1.05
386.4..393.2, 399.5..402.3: 0.88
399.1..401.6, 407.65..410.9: 1.15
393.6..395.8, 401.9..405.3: 1.08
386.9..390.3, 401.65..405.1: 0.90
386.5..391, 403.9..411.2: 0.88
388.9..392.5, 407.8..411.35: 1.06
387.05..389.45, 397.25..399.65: 0.77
